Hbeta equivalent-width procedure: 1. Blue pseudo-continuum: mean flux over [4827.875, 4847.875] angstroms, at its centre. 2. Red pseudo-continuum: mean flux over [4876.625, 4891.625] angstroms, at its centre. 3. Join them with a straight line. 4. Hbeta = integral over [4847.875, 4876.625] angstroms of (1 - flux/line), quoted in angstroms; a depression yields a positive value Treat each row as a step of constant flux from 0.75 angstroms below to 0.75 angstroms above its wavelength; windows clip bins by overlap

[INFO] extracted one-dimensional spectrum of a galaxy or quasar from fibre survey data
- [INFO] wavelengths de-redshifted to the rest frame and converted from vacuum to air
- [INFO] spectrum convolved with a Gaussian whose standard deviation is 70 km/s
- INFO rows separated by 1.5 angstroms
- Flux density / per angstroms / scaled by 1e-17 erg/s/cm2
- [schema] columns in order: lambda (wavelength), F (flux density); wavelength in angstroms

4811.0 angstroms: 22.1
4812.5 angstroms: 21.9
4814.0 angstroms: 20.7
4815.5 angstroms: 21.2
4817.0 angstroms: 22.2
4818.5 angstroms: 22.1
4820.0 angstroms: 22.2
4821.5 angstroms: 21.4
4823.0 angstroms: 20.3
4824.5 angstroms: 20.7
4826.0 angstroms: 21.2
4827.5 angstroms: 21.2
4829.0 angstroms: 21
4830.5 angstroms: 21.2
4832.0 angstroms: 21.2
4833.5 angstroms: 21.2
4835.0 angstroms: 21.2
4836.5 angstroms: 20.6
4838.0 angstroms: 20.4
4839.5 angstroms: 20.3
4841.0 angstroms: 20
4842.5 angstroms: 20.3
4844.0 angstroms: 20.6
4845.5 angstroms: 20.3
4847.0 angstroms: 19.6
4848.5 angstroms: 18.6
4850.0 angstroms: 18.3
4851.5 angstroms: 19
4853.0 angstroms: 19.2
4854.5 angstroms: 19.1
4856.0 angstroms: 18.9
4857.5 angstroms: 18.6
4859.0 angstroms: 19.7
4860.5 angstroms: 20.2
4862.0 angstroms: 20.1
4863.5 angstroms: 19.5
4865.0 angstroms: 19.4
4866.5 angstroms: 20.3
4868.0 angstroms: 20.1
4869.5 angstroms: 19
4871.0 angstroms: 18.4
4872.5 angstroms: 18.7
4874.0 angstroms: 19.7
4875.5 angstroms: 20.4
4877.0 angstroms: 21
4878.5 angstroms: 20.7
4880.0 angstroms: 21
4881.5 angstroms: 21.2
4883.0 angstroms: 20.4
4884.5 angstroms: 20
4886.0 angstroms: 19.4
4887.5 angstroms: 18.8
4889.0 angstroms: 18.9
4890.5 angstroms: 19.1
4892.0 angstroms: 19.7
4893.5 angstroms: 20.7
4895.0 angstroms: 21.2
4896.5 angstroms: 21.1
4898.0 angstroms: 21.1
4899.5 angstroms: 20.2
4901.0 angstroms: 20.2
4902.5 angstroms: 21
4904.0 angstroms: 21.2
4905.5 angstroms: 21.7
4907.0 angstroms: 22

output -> 1.3 angstroms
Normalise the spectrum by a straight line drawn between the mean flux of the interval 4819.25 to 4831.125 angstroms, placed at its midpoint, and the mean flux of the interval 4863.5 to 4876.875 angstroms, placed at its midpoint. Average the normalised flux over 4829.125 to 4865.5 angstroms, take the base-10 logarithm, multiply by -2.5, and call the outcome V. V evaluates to 0.02 mag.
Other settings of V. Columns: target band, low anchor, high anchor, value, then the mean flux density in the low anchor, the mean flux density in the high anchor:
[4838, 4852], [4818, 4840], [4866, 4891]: 0.05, 21.1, 19.8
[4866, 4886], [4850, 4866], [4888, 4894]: -0.03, 19.3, 19.5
